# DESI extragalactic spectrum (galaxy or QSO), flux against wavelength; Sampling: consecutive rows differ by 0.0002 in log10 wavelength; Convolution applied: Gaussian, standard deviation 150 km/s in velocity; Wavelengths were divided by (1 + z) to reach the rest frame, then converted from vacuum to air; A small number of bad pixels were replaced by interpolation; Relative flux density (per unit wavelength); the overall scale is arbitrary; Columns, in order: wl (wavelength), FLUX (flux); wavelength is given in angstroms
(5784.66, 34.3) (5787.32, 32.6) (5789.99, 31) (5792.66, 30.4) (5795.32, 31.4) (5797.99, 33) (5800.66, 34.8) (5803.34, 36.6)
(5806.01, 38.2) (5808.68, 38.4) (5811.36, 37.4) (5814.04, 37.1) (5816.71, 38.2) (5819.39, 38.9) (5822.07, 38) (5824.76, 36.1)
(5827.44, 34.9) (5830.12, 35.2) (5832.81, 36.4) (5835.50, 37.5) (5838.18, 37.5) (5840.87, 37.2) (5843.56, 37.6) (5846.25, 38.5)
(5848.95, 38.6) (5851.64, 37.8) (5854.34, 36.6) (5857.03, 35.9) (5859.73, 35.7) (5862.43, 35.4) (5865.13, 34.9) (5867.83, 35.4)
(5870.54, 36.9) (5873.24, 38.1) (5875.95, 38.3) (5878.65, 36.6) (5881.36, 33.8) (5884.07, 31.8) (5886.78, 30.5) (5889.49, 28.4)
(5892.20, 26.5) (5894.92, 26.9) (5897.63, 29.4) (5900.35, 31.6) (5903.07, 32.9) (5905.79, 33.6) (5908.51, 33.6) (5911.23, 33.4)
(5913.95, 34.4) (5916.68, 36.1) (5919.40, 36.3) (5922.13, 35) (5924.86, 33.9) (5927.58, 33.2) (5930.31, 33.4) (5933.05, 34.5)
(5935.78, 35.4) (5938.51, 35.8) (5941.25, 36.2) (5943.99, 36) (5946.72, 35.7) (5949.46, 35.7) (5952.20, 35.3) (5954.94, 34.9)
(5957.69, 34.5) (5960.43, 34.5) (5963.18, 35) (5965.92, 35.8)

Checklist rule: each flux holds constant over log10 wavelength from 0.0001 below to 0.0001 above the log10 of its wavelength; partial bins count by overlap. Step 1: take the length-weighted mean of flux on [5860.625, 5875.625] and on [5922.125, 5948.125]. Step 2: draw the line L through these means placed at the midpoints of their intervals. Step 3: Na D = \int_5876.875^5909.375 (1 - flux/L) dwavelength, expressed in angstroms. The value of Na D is 4.0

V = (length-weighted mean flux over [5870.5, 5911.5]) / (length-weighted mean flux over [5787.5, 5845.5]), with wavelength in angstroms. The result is 0.9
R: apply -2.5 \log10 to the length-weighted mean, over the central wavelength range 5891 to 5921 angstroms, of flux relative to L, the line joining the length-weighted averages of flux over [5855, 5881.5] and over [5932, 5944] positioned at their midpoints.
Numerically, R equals 0.11 mag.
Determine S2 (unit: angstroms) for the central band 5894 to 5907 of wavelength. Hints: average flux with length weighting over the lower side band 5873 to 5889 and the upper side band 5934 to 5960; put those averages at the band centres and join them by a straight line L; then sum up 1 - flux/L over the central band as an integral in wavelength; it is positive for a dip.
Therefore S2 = 1.4 angstroms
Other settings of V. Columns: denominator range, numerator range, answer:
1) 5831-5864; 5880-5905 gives 0.82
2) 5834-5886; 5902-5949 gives 0.95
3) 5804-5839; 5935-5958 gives 0.96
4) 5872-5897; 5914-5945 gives 1.09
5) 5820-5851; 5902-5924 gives 0.93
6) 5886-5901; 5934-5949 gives 1.25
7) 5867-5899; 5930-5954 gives 1.08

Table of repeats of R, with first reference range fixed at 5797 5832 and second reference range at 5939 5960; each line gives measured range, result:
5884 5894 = 0.24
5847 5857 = -0.03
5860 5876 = 0.00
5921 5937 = 0.04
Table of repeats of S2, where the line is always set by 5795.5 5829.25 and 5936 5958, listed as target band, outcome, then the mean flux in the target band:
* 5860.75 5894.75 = 2.30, 33.6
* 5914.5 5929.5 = 0.39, 34.8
